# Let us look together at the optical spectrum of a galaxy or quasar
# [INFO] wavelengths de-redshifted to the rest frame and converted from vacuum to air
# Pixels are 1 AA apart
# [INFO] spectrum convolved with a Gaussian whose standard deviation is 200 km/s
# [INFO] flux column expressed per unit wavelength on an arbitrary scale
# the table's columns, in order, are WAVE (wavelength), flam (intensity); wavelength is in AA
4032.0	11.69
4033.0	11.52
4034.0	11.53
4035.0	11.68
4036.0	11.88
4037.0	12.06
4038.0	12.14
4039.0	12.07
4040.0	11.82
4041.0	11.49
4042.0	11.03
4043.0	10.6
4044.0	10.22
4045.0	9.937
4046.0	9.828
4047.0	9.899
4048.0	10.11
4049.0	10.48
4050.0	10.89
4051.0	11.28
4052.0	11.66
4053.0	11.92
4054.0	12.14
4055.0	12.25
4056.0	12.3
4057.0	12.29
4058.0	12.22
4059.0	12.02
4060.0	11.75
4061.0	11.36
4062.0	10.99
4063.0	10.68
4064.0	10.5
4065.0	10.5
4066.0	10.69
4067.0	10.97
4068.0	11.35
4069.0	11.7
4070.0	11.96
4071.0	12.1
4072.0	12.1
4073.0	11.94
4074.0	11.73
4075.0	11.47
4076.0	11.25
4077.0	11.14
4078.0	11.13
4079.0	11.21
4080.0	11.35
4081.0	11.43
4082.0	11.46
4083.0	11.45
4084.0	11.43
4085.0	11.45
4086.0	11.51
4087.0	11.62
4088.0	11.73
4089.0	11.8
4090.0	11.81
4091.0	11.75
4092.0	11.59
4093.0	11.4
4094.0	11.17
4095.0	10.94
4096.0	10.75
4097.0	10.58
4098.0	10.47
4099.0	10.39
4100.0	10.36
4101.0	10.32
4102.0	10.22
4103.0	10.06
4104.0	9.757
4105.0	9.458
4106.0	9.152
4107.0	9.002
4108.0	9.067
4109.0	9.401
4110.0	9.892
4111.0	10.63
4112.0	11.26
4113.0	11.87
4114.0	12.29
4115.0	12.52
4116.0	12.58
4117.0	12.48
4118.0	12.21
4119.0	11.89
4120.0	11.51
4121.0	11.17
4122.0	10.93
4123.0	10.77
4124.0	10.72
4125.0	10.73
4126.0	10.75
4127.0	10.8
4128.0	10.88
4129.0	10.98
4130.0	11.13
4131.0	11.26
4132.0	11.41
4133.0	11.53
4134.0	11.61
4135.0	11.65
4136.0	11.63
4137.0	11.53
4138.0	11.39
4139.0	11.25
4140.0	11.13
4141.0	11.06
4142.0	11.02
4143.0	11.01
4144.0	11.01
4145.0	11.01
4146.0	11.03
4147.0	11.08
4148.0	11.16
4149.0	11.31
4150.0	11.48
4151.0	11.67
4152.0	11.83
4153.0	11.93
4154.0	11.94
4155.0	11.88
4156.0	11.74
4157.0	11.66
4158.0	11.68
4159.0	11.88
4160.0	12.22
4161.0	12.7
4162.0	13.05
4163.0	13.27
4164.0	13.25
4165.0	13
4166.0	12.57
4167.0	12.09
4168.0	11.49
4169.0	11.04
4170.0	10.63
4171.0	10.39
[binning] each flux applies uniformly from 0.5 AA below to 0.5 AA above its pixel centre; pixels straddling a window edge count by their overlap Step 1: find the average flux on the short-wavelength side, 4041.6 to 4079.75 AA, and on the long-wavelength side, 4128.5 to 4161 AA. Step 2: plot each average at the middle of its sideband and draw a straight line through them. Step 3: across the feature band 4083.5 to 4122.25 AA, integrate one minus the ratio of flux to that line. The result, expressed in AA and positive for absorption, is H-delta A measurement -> 1.3 AA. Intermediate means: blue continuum 11.3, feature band 11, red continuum 11.5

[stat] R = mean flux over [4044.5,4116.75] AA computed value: 11.1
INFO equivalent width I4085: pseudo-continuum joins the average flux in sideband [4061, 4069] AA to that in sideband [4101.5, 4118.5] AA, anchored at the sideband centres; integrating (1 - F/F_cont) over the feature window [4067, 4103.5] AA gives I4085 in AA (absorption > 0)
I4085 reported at -1.6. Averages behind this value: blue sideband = 10.9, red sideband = 10.7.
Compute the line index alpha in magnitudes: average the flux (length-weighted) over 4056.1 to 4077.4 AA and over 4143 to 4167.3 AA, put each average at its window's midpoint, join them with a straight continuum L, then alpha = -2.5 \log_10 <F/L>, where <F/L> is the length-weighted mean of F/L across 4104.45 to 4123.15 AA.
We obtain 0.07 mag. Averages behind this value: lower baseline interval 11.5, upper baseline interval 11.9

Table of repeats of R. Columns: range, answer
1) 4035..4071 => 11.3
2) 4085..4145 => 11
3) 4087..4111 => 10.5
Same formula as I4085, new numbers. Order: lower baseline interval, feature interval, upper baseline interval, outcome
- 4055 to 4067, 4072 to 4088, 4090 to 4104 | -0.6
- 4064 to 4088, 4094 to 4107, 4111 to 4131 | 1.4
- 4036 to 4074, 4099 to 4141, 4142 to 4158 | 1.7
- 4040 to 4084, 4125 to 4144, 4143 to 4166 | 0.9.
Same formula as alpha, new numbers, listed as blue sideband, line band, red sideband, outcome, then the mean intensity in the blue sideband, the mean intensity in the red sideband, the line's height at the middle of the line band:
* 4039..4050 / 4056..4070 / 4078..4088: -0.035 mag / 10.6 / 11.4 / 11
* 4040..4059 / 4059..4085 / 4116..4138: -0.013 mag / 11.2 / 11.3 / 11.2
